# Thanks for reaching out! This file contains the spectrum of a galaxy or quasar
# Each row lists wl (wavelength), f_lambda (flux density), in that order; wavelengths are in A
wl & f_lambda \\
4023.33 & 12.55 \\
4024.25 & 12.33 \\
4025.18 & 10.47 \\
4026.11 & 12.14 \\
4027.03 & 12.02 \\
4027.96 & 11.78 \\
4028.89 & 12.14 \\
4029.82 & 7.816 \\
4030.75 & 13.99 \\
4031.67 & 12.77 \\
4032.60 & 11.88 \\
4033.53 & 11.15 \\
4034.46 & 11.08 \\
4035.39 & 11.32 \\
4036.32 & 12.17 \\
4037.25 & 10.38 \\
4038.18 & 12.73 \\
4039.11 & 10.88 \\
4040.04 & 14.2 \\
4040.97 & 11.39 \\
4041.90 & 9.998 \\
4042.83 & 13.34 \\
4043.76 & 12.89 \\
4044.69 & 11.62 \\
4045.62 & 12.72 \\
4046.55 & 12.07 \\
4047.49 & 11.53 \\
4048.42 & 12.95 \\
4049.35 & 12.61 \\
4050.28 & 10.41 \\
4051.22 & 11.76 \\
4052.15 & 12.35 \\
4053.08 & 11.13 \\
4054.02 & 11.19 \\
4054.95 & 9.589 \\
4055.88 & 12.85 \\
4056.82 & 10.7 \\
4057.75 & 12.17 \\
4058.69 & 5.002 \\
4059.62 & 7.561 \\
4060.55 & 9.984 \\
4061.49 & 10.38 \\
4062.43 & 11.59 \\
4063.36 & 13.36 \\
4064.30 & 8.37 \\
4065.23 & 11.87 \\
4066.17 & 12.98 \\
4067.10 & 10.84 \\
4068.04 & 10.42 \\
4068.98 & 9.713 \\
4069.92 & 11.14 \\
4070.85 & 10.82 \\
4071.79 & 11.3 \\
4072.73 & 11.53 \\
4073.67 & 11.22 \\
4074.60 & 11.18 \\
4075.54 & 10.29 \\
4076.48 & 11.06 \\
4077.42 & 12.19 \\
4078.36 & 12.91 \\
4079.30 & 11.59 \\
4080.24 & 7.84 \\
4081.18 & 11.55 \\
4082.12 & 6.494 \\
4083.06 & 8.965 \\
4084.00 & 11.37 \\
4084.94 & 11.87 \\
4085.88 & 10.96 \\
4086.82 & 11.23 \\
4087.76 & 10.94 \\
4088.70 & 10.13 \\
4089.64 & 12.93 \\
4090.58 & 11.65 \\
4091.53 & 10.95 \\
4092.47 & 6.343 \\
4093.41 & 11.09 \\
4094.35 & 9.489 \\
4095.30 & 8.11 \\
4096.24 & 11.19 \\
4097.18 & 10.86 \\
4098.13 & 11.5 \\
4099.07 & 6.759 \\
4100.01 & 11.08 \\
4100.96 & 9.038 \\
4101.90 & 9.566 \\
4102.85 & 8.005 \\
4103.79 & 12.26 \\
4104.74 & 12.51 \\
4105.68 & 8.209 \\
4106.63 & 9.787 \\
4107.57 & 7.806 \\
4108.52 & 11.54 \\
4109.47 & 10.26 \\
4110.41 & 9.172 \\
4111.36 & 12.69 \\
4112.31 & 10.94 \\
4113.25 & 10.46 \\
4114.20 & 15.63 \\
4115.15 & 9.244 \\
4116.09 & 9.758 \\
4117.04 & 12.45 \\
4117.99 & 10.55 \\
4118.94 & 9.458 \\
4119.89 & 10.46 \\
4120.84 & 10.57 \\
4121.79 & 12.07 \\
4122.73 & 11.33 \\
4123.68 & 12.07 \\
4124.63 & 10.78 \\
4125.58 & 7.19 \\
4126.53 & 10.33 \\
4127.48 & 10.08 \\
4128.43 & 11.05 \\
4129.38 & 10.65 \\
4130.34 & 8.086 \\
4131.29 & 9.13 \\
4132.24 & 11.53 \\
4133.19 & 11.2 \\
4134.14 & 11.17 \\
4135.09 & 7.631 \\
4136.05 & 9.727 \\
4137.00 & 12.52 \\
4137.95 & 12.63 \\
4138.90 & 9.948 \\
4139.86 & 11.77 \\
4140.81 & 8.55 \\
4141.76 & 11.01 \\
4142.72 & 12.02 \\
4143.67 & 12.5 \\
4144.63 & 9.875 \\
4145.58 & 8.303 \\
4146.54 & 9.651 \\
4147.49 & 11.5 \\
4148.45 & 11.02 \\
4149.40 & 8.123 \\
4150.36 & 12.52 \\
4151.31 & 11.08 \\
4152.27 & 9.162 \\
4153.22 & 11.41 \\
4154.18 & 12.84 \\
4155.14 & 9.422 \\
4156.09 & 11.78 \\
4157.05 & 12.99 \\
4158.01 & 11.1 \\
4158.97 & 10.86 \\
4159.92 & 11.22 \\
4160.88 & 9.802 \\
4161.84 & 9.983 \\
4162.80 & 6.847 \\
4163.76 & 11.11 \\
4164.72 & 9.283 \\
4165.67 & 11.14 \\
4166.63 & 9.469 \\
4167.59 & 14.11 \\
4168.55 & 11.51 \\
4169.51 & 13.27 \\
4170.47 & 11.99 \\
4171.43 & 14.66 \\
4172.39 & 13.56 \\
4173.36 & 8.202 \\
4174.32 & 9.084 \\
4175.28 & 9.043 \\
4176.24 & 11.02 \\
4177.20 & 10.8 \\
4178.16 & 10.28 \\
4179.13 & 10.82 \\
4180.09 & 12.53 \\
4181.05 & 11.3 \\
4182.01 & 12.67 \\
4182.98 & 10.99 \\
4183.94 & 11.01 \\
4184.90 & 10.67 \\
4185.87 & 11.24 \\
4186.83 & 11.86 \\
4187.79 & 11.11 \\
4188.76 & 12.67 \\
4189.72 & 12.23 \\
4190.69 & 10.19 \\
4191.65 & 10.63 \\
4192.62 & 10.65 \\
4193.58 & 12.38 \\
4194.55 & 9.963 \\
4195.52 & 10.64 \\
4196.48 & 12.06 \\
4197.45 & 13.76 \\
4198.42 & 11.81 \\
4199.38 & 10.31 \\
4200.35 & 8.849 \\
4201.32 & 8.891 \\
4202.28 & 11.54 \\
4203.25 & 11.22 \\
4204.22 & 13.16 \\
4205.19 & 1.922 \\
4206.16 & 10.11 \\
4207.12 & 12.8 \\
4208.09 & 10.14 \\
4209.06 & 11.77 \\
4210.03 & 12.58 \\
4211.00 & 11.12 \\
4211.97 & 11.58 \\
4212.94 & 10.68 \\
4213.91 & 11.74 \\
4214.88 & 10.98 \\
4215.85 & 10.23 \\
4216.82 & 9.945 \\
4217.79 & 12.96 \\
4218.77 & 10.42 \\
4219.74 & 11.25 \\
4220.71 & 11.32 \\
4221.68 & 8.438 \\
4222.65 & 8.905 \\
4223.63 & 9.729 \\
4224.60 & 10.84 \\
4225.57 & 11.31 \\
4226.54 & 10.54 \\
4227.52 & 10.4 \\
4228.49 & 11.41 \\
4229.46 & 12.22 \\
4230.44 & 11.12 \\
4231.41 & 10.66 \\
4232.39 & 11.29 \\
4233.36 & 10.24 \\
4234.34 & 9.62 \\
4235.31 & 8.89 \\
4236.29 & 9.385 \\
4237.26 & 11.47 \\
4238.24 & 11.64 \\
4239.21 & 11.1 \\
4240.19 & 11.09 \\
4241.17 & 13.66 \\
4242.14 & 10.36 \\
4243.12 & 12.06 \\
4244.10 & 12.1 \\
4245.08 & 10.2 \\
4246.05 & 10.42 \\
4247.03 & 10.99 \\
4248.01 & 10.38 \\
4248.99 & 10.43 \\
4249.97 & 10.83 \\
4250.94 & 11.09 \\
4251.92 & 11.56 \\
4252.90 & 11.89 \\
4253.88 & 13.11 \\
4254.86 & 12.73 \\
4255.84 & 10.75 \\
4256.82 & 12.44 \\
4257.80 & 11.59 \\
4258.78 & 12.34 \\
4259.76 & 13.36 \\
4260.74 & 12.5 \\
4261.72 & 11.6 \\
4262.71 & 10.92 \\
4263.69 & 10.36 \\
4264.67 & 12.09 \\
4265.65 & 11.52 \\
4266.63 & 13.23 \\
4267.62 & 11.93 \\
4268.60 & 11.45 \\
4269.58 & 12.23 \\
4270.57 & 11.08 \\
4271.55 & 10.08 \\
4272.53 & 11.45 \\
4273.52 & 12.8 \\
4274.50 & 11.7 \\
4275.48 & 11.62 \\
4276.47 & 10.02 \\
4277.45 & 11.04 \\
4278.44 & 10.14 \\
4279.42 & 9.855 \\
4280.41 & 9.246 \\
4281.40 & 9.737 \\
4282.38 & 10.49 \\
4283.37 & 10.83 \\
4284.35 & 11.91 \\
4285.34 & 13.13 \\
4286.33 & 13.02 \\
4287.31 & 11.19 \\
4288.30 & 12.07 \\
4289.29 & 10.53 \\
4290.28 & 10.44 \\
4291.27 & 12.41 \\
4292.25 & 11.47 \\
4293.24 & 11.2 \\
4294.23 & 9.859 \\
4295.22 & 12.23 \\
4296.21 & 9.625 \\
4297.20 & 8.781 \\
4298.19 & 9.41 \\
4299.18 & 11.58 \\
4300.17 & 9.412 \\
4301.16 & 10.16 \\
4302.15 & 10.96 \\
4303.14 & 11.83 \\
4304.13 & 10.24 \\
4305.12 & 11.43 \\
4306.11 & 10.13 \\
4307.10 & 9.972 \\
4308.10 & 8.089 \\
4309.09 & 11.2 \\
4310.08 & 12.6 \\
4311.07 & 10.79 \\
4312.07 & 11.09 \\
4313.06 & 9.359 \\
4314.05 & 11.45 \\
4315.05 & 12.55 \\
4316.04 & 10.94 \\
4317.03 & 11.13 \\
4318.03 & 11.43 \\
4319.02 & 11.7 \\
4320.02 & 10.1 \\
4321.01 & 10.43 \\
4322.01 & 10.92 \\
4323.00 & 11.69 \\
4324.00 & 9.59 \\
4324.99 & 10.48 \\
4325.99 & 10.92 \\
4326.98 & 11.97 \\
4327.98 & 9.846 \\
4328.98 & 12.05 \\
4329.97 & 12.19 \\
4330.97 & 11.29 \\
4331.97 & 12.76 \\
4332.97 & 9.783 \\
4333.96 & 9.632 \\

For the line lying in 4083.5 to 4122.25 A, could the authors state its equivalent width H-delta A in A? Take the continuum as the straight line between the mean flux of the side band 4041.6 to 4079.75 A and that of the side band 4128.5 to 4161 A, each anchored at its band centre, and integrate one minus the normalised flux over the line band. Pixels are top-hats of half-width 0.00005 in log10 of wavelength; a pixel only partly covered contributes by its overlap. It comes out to 1.54 A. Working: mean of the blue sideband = 11.2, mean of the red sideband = 10.7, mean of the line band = 10.5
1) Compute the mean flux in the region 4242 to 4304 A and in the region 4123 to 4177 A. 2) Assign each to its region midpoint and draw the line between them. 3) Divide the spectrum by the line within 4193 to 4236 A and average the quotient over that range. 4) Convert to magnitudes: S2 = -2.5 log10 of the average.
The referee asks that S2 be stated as 0.026 mag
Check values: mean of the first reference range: 10.7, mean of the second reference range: 11.2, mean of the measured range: 10.7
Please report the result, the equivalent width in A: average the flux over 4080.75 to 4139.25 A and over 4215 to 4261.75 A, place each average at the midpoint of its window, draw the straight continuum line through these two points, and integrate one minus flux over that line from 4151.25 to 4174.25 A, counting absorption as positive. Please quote -0.8 A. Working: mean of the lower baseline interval 10.4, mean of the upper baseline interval 11.1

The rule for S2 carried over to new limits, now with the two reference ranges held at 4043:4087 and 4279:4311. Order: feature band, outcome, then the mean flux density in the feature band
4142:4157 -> 0.01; 10.8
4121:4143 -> 0.04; 10.5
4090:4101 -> 0.11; 9.9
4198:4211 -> 0.05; 10.4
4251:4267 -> -0.11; 12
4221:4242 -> 0.02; 10.7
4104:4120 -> 0.03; 10.7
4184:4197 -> -0.04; 11.3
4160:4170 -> 0.02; 10.7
